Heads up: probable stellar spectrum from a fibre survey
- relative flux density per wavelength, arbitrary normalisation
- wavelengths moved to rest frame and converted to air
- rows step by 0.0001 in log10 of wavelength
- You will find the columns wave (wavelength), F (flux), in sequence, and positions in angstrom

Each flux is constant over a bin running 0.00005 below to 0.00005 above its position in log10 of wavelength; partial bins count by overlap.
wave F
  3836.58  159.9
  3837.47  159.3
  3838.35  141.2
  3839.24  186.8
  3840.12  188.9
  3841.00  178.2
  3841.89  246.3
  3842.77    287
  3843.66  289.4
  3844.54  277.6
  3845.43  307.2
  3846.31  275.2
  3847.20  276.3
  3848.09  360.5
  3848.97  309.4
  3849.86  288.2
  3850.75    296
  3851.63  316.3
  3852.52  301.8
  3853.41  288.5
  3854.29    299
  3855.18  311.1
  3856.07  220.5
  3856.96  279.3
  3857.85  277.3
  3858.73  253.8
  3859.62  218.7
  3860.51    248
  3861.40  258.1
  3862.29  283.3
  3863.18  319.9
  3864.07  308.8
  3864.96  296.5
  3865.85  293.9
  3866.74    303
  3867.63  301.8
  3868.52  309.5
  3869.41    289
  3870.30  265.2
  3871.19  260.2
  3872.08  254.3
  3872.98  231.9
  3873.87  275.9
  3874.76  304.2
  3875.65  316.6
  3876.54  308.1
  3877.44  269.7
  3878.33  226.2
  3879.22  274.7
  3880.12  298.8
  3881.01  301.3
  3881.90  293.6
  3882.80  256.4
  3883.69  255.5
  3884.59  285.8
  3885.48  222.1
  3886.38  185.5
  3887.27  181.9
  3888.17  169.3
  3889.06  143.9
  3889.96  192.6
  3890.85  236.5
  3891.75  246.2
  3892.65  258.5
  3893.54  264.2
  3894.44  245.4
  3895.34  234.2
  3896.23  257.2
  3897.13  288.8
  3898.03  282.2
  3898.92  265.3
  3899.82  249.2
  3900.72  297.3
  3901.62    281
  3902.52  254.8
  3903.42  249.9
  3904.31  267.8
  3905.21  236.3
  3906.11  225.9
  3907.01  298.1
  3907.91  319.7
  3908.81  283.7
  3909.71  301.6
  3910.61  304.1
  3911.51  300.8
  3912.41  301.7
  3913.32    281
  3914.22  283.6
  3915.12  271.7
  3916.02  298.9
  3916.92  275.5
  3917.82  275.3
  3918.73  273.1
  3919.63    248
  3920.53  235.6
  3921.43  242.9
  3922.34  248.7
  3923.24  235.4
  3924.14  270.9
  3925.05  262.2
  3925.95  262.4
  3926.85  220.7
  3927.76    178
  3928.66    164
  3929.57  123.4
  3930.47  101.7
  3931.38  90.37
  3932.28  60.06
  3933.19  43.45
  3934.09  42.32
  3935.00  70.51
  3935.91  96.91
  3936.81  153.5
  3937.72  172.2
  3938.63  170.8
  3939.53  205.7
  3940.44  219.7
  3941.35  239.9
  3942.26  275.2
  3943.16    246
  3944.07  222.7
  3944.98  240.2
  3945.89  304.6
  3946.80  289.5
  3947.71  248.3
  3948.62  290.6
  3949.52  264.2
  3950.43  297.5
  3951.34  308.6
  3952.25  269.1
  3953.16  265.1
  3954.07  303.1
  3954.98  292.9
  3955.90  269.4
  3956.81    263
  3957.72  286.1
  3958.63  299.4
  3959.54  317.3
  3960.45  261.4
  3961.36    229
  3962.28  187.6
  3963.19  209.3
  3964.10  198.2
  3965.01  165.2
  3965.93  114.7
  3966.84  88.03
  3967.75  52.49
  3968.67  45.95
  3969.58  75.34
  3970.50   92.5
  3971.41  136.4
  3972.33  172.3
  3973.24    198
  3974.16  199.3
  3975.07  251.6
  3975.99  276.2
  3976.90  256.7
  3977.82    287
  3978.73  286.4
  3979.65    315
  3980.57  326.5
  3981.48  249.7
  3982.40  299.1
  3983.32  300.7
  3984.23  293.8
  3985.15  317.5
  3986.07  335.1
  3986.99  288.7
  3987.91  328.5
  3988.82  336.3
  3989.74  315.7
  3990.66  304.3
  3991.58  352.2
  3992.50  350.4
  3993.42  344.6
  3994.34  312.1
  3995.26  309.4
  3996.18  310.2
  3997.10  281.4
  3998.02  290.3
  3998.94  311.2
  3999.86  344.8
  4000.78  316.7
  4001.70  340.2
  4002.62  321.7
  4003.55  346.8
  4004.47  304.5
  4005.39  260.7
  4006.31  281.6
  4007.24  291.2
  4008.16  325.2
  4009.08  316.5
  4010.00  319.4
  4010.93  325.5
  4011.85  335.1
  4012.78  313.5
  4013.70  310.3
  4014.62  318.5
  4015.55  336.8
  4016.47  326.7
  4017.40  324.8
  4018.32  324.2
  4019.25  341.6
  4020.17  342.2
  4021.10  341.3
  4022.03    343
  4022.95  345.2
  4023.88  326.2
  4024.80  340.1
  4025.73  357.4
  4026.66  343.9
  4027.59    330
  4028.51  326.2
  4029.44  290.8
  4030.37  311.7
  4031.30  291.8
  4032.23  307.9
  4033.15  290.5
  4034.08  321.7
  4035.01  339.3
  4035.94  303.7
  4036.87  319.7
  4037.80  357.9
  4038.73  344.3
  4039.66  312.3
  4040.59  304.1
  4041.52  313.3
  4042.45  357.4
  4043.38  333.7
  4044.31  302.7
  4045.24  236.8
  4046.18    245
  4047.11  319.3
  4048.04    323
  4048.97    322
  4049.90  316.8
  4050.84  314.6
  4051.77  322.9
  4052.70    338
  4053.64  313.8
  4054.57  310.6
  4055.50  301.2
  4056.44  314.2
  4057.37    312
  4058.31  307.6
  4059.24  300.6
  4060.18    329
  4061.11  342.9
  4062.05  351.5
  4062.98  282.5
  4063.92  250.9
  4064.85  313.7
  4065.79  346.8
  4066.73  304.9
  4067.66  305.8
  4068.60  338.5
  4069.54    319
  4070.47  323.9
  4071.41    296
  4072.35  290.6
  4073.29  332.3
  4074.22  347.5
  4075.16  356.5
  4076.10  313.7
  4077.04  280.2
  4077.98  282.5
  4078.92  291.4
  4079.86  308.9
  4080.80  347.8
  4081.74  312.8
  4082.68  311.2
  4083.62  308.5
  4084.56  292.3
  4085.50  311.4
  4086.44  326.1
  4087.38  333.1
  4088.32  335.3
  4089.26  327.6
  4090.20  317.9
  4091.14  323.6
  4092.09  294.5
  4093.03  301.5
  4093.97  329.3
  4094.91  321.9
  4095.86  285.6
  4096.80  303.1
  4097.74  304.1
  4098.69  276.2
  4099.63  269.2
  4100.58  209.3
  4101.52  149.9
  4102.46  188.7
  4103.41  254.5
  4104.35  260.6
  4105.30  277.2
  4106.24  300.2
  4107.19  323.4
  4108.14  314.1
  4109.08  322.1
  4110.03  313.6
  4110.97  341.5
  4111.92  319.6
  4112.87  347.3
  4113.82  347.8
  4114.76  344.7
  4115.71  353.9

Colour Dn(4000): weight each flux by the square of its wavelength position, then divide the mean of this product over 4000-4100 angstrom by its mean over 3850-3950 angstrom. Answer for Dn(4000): 1.38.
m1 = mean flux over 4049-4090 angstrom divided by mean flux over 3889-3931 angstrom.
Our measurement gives 1.2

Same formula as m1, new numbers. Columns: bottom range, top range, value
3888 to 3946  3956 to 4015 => 1.18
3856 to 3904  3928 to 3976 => 0.75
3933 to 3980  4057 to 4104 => 1.42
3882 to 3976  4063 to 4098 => 1.39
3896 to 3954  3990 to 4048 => 1.35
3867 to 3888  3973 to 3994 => 1.11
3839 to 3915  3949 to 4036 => 1.06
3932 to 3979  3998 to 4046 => 1.54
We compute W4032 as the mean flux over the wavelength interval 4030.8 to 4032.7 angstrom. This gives 301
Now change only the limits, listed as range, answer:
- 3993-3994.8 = 328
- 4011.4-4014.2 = 320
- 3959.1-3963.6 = 241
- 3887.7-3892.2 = 197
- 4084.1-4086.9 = 310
